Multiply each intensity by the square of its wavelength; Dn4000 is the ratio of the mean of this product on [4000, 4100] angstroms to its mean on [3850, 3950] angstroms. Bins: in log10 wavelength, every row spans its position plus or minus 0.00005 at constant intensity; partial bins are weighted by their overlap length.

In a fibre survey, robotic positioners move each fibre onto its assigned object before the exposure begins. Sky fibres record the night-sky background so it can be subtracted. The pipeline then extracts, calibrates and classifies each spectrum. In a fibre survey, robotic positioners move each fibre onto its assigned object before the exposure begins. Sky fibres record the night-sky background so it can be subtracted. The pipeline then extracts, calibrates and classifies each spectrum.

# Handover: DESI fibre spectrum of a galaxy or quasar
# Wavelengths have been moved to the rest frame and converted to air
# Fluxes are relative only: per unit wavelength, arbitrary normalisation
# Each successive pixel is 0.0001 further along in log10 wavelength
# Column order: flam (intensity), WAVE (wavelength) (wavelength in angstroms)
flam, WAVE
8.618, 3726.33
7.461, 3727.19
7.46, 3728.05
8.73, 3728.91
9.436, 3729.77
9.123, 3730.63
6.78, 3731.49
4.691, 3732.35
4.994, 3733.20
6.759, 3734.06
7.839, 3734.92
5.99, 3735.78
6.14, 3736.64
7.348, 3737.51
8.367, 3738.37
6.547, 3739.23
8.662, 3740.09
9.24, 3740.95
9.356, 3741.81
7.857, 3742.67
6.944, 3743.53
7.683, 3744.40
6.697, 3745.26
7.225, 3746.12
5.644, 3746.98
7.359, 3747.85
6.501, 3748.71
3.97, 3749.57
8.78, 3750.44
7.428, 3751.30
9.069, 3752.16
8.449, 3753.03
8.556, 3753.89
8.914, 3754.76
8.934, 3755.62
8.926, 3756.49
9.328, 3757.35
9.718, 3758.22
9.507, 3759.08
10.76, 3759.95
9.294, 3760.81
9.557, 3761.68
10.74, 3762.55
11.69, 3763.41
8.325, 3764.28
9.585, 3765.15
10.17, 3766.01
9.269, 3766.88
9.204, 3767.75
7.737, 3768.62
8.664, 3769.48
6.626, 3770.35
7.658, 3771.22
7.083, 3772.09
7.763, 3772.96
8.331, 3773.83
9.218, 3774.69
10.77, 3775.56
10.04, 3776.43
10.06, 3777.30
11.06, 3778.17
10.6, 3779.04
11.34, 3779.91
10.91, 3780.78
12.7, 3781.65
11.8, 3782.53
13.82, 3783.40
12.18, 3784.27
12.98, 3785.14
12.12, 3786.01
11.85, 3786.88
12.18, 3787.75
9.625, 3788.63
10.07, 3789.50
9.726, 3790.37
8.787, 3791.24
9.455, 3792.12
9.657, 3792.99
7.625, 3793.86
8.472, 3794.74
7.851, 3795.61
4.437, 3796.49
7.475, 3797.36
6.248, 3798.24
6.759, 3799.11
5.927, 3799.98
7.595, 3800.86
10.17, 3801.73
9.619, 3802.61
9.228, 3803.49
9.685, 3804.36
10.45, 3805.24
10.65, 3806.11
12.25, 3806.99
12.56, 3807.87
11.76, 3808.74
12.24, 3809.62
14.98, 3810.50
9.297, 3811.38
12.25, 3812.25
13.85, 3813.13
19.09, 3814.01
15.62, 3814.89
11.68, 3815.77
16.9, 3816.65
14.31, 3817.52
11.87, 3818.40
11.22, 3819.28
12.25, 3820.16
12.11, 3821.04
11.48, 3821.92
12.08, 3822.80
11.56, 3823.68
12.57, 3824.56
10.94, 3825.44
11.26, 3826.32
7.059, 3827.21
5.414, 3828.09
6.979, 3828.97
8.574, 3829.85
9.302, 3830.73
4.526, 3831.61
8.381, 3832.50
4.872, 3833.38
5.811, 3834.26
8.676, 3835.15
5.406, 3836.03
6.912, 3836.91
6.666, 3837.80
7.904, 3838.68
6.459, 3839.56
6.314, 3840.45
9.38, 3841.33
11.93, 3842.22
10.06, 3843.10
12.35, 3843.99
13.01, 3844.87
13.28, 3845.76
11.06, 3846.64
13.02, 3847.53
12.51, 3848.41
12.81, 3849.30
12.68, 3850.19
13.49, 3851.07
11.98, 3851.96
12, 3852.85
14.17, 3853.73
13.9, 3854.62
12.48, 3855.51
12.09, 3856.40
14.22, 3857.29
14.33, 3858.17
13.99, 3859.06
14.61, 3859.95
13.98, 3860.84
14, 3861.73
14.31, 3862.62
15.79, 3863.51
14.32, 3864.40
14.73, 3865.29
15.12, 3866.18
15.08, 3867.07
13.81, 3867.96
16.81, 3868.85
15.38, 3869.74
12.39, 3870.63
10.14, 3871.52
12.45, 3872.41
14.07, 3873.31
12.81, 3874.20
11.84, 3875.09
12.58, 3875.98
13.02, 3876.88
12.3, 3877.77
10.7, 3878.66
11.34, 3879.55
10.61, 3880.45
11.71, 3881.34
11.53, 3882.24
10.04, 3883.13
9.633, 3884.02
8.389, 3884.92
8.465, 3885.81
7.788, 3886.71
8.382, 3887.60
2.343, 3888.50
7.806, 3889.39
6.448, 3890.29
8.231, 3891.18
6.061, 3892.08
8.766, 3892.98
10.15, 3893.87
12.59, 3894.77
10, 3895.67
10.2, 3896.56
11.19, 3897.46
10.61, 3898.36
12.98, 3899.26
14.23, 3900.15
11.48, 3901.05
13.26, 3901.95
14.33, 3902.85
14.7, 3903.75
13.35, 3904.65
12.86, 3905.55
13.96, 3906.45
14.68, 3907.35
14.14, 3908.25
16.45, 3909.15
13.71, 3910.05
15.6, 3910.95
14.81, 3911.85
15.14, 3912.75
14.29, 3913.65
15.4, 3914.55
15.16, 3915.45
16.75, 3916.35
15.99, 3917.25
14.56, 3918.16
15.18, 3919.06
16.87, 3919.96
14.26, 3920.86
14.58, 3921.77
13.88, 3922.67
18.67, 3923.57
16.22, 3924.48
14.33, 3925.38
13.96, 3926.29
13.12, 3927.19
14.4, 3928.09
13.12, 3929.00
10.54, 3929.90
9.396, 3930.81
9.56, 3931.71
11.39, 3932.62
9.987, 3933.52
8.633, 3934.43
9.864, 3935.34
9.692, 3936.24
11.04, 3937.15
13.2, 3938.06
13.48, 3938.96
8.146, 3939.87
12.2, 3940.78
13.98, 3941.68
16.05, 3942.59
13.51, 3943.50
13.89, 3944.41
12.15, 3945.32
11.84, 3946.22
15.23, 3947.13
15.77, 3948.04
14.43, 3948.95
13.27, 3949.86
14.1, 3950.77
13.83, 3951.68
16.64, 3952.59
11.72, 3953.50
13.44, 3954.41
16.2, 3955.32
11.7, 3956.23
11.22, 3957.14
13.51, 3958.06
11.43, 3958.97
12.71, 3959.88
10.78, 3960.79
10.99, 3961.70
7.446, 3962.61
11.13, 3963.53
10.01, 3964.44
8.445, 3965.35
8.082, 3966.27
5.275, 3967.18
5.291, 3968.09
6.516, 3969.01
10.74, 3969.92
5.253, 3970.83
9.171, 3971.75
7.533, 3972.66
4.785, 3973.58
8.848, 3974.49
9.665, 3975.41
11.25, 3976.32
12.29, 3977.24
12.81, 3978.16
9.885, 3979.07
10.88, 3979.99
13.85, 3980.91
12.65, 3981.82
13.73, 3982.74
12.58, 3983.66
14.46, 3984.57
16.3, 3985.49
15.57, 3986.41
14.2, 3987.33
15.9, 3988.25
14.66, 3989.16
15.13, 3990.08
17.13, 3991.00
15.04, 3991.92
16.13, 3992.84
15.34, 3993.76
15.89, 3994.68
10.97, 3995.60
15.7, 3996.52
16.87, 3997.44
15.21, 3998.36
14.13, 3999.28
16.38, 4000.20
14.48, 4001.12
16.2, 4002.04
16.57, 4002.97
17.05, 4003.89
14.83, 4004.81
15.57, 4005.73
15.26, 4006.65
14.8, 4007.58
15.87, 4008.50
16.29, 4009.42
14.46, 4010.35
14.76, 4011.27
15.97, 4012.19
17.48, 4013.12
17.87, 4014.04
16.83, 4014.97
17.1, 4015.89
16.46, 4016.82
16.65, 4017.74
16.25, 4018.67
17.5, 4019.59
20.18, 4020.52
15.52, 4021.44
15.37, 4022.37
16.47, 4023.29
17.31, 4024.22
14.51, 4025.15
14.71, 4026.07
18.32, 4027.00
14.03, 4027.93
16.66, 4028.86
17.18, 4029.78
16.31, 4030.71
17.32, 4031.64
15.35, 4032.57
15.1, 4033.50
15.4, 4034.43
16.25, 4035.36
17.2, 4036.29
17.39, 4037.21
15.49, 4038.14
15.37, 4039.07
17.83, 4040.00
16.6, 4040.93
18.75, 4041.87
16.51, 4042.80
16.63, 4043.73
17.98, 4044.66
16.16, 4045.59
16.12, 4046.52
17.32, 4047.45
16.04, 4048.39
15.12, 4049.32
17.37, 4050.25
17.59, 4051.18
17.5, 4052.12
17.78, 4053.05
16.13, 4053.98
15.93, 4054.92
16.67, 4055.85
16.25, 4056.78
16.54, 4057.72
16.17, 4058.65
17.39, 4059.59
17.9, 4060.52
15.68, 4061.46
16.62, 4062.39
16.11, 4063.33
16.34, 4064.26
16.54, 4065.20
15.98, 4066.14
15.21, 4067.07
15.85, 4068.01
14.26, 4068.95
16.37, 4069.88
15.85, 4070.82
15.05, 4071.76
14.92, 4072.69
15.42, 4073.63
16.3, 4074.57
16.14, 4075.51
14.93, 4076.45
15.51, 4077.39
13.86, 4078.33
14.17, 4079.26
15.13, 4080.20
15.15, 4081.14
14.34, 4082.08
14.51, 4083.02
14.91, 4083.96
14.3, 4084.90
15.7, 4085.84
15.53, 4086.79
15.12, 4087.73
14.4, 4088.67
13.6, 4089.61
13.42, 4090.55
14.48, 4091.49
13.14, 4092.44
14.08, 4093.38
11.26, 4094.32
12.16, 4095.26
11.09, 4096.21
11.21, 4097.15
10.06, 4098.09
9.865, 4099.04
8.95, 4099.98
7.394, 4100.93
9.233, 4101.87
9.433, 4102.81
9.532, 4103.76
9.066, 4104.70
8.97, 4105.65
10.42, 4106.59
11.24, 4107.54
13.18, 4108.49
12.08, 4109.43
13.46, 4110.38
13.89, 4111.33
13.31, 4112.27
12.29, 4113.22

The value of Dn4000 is 1.33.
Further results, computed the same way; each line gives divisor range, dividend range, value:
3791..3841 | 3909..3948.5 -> 1.48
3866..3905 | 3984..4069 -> 1.55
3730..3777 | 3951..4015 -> 1.79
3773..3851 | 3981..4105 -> 1.66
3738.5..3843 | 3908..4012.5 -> 1.51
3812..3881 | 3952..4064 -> 1.35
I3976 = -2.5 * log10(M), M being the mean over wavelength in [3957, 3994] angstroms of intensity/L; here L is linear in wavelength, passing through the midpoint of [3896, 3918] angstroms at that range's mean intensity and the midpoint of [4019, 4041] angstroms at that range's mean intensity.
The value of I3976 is 0.322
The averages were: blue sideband 14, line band 11.4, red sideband 16.4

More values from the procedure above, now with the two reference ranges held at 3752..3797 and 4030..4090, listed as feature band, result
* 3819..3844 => 0.23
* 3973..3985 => 0.25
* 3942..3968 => 0.12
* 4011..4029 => -0.10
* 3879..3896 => 0.33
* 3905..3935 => -0.09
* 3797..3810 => 0.09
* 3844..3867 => -0.18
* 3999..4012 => -0.05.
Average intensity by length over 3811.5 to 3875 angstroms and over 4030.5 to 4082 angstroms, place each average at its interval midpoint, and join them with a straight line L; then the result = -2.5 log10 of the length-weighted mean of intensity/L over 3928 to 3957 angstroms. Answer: 0.106 mag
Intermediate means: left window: 11.8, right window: 16.2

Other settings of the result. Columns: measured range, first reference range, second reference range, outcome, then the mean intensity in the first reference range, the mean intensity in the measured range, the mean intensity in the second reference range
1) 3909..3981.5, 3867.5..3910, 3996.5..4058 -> 0.09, 11.4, 12.2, 16.3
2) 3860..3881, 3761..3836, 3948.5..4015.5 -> -0.19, 10.1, 13.4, 13.1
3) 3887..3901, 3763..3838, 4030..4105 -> 0.24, 9.98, 9.38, 15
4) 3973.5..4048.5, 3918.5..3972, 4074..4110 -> -0.24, 12.1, 15.4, 12.7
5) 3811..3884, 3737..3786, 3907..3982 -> -0.11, 9.08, 11.7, 12.3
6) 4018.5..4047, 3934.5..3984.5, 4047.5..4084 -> -0.14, 11.4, 16.5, 15.9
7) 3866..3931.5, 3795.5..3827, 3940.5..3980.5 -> -0.12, 11.1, 12.5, 11.3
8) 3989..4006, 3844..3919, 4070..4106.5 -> -0.20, 12.6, 15.4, 13.1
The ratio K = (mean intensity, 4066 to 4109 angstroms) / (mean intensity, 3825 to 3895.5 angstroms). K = 1.2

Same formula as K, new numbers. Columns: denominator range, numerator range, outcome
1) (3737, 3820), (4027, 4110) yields 1.52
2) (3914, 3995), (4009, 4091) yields 1.28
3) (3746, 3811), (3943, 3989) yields 1.24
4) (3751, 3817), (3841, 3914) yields 1.22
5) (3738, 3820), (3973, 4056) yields 1.58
